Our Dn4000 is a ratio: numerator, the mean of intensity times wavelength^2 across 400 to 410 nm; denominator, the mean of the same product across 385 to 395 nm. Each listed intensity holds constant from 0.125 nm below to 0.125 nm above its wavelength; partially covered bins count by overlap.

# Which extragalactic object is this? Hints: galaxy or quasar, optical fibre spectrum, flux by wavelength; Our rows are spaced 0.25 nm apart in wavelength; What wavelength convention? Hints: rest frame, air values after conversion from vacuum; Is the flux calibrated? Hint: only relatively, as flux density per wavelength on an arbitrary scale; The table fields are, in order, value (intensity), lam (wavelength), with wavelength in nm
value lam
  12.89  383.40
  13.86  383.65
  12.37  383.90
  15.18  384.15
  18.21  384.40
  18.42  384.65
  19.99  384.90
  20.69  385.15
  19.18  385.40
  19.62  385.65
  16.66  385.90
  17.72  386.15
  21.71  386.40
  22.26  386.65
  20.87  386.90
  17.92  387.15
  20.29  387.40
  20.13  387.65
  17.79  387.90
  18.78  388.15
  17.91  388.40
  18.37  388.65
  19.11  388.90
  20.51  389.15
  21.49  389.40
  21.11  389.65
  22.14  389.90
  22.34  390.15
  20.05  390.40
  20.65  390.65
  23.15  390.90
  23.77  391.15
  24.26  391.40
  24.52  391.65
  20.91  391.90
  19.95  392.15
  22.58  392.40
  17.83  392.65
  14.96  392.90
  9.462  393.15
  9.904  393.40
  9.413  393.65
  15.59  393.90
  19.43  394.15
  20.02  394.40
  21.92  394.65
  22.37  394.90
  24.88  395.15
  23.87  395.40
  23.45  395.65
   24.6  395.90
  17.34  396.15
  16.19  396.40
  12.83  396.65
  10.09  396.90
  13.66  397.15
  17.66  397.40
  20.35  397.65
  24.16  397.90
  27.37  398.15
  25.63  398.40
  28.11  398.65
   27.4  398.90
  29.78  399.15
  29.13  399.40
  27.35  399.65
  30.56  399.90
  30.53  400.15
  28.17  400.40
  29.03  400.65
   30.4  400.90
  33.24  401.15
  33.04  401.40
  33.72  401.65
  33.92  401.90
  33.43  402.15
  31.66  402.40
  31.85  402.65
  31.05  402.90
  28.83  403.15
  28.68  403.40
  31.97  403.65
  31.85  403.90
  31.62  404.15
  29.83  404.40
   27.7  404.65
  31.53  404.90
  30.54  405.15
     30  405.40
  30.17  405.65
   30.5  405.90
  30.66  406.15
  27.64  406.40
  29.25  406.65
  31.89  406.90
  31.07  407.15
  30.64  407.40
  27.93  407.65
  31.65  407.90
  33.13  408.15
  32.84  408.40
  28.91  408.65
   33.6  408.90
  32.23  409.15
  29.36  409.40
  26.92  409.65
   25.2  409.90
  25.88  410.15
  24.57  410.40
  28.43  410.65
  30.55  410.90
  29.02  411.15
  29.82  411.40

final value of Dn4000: 1.70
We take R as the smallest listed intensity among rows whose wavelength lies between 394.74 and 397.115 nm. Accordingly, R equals 10.09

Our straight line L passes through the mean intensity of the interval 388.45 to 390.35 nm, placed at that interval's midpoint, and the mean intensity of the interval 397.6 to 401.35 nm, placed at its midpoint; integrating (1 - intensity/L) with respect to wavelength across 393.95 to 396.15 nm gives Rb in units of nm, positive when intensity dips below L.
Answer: 0.26 nm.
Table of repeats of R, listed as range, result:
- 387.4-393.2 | 9.462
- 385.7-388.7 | 16.66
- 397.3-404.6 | 17.66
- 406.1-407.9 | 27.64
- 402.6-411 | 24.57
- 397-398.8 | 13.66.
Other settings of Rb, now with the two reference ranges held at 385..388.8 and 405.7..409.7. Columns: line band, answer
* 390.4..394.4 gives 0.66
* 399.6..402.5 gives -0.47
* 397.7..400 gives -0.15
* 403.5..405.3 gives -0.12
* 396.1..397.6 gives 0.60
